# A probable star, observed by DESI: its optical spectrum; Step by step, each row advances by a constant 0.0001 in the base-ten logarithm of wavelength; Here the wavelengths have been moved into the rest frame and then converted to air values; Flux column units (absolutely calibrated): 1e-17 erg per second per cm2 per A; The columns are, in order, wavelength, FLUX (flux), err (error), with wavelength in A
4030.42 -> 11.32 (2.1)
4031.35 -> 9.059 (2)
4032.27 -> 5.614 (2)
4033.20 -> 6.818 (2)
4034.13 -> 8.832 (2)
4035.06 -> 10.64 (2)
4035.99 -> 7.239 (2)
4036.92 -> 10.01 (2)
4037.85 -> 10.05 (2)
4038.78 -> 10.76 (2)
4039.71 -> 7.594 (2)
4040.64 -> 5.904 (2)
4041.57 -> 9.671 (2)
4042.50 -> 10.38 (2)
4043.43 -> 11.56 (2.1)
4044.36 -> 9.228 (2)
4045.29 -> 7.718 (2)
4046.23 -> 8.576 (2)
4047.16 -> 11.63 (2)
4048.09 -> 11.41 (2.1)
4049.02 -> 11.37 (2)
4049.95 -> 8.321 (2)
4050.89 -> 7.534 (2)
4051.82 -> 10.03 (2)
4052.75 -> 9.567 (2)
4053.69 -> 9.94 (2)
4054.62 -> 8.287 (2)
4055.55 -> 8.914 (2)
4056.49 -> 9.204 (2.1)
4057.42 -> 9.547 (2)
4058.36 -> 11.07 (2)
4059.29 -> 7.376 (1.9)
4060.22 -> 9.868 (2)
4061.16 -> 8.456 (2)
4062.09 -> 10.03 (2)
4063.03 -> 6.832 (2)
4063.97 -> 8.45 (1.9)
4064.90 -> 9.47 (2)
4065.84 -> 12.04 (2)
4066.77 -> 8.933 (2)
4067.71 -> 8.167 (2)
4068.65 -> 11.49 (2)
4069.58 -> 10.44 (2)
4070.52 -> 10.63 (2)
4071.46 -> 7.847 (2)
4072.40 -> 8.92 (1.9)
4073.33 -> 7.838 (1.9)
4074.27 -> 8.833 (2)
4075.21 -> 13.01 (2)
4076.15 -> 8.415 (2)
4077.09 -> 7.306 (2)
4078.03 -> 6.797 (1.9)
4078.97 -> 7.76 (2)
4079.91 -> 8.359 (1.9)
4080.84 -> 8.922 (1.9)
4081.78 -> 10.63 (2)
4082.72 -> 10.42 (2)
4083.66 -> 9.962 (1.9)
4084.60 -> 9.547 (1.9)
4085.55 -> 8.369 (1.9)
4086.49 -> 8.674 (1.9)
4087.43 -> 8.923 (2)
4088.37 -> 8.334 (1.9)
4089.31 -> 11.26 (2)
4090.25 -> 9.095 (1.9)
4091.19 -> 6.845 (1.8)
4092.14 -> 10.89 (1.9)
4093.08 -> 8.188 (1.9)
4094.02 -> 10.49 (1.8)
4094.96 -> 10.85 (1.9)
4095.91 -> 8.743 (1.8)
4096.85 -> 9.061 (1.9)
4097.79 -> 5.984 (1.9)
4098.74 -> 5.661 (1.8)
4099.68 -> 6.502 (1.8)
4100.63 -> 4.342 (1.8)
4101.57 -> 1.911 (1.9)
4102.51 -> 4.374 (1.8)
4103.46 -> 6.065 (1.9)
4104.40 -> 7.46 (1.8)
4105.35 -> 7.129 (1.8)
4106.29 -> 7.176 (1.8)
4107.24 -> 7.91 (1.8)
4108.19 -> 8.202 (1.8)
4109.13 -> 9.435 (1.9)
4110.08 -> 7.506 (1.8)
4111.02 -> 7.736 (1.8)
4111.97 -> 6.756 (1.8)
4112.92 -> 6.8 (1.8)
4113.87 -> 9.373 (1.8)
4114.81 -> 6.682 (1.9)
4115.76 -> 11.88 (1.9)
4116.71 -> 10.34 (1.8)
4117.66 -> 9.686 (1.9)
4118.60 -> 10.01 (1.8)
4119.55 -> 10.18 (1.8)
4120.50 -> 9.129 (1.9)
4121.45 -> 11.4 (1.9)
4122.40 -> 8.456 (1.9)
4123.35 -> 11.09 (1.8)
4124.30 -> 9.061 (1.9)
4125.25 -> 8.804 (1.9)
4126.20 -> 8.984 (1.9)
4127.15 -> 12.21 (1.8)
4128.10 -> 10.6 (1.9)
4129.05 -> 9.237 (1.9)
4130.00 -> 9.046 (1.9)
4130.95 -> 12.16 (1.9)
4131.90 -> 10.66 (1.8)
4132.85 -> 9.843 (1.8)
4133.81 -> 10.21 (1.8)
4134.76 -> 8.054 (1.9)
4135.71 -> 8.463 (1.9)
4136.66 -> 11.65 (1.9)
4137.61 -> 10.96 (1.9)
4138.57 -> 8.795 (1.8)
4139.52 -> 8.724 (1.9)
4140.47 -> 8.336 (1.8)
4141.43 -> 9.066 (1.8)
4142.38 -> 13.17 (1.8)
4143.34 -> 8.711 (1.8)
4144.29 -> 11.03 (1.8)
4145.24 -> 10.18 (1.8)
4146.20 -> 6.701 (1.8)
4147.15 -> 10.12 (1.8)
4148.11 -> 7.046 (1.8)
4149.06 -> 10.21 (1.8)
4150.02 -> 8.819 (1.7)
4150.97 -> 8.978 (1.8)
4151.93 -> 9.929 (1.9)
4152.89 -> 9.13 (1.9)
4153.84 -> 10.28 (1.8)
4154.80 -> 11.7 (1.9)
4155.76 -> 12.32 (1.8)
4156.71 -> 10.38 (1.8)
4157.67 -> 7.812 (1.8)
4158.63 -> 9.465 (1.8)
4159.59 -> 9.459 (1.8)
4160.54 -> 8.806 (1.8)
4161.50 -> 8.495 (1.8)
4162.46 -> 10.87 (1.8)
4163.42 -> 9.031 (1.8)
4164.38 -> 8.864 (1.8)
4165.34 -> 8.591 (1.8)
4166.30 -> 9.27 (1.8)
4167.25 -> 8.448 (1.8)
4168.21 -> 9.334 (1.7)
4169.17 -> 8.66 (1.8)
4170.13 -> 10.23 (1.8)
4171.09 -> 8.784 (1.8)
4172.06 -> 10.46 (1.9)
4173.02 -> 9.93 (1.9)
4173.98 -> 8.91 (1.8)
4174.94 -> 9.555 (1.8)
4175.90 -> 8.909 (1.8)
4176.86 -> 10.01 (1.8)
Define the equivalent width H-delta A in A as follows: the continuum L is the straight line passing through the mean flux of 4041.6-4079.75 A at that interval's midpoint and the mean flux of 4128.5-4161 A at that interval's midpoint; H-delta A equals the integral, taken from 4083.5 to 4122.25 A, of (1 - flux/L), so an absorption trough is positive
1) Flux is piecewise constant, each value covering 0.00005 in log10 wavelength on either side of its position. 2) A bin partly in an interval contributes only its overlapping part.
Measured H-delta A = 5.1 A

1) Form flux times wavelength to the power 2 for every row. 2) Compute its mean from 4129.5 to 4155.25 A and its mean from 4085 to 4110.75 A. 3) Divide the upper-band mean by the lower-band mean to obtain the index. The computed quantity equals 1.3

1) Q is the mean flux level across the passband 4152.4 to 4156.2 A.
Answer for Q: 10.8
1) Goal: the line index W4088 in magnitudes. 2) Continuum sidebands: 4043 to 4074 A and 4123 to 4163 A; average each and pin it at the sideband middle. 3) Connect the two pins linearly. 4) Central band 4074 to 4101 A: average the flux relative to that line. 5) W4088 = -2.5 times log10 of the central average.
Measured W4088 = 0.10 mag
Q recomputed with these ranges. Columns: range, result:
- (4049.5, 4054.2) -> 9.06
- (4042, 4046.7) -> 9.49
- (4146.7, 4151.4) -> 9.03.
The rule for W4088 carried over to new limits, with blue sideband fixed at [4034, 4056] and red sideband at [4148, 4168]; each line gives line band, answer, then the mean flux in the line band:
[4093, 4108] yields 0.327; 6.98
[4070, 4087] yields 0.047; 9.01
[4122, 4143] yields -0.049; 9.89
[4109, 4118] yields 0.105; 8.57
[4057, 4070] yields -0.004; 9.44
